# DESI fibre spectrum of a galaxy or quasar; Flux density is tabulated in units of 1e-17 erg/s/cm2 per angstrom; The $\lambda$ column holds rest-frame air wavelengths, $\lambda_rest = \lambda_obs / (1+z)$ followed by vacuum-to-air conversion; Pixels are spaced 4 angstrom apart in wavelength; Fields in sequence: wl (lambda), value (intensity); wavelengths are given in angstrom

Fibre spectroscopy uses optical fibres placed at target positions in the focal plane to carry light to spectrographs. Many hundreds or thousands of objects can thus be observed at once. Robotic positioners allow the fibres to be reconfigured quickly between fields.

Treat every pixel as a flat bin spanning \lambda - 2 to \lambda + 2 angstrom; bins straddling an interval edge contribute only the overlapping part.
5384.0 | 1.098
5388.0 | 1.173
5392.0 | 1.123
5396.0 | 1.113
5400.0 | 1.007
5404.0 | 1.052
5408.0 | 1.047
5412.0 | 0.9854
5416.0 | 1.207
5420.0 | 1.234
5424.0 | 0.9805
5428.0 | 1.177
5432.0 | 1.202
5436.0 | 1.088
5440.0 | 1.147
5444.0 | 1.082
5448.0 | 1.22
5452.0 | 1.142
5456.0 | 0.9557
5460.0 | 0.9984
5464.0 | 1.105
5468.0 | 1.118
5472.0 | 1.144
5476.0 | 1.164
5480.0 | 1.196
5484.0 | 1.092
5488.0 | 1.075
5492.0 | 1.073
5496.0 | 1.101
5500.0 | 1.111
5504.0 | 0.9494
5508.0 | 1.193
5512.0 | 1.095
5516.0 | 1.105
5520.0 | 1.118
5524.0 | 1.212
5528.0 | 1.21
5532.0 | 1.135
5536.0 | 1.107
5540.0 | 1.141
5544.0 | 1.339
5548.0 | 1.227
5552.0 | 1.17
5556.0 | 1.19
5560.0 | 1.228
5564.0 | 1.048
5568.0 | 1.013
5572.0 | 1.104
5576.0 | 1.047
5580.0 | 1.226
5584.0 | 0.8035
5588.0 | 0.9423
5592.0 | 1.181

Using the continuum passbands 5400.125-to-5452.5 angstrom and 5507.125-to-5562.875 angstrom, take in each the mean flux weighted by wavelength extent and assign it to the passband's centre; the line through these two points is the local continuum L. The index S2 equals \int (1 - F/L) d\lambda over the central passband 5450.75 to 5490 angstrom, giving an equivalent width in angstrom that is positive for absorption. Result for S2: 1.42 angstrom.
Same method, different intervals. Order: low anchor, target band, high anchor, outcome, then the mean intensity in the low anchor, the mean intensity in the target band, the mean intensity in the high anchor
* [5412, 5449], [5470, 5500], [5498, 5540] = 0.3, 1.14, 1.12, 1.12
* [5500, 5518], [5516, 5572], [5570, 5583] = -3.3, 1.09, 1.16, 1.1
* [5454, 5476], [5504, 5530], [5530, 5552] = 0.3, 1.07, 1.14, 1.19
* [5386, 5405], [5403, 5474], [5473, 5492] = 0.3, 1.1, 1.11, 1.13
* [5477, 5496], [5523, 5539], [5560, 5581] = -0.9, 1.11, 1.16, 1.09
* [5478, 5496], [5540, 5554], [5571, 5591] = -2.3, 1.11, 1.23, 1.03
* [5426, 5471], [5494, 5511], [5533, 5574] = 0.7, 1.11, 1.09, 1.16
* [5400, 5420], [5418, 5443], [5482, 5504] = -1.3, 1.08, 1.14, 1.08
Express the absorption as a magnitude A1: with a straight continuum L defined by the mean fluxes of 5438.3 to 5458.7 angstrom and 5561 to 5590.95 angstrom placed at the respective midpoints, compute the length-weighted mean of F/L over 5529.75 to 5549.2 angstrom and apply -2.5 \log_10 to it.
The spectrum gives -0.13 mag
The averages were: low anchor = 1.1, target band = 1.19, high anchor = 1.04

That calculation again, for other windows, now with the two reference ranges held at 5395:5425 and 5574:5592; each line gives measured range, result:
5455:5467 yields 0.03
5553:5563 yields -0.15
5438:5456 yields -0.06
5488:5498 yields -0.03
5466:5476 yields -0.08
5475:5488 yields -0.08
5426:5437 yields -0.09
